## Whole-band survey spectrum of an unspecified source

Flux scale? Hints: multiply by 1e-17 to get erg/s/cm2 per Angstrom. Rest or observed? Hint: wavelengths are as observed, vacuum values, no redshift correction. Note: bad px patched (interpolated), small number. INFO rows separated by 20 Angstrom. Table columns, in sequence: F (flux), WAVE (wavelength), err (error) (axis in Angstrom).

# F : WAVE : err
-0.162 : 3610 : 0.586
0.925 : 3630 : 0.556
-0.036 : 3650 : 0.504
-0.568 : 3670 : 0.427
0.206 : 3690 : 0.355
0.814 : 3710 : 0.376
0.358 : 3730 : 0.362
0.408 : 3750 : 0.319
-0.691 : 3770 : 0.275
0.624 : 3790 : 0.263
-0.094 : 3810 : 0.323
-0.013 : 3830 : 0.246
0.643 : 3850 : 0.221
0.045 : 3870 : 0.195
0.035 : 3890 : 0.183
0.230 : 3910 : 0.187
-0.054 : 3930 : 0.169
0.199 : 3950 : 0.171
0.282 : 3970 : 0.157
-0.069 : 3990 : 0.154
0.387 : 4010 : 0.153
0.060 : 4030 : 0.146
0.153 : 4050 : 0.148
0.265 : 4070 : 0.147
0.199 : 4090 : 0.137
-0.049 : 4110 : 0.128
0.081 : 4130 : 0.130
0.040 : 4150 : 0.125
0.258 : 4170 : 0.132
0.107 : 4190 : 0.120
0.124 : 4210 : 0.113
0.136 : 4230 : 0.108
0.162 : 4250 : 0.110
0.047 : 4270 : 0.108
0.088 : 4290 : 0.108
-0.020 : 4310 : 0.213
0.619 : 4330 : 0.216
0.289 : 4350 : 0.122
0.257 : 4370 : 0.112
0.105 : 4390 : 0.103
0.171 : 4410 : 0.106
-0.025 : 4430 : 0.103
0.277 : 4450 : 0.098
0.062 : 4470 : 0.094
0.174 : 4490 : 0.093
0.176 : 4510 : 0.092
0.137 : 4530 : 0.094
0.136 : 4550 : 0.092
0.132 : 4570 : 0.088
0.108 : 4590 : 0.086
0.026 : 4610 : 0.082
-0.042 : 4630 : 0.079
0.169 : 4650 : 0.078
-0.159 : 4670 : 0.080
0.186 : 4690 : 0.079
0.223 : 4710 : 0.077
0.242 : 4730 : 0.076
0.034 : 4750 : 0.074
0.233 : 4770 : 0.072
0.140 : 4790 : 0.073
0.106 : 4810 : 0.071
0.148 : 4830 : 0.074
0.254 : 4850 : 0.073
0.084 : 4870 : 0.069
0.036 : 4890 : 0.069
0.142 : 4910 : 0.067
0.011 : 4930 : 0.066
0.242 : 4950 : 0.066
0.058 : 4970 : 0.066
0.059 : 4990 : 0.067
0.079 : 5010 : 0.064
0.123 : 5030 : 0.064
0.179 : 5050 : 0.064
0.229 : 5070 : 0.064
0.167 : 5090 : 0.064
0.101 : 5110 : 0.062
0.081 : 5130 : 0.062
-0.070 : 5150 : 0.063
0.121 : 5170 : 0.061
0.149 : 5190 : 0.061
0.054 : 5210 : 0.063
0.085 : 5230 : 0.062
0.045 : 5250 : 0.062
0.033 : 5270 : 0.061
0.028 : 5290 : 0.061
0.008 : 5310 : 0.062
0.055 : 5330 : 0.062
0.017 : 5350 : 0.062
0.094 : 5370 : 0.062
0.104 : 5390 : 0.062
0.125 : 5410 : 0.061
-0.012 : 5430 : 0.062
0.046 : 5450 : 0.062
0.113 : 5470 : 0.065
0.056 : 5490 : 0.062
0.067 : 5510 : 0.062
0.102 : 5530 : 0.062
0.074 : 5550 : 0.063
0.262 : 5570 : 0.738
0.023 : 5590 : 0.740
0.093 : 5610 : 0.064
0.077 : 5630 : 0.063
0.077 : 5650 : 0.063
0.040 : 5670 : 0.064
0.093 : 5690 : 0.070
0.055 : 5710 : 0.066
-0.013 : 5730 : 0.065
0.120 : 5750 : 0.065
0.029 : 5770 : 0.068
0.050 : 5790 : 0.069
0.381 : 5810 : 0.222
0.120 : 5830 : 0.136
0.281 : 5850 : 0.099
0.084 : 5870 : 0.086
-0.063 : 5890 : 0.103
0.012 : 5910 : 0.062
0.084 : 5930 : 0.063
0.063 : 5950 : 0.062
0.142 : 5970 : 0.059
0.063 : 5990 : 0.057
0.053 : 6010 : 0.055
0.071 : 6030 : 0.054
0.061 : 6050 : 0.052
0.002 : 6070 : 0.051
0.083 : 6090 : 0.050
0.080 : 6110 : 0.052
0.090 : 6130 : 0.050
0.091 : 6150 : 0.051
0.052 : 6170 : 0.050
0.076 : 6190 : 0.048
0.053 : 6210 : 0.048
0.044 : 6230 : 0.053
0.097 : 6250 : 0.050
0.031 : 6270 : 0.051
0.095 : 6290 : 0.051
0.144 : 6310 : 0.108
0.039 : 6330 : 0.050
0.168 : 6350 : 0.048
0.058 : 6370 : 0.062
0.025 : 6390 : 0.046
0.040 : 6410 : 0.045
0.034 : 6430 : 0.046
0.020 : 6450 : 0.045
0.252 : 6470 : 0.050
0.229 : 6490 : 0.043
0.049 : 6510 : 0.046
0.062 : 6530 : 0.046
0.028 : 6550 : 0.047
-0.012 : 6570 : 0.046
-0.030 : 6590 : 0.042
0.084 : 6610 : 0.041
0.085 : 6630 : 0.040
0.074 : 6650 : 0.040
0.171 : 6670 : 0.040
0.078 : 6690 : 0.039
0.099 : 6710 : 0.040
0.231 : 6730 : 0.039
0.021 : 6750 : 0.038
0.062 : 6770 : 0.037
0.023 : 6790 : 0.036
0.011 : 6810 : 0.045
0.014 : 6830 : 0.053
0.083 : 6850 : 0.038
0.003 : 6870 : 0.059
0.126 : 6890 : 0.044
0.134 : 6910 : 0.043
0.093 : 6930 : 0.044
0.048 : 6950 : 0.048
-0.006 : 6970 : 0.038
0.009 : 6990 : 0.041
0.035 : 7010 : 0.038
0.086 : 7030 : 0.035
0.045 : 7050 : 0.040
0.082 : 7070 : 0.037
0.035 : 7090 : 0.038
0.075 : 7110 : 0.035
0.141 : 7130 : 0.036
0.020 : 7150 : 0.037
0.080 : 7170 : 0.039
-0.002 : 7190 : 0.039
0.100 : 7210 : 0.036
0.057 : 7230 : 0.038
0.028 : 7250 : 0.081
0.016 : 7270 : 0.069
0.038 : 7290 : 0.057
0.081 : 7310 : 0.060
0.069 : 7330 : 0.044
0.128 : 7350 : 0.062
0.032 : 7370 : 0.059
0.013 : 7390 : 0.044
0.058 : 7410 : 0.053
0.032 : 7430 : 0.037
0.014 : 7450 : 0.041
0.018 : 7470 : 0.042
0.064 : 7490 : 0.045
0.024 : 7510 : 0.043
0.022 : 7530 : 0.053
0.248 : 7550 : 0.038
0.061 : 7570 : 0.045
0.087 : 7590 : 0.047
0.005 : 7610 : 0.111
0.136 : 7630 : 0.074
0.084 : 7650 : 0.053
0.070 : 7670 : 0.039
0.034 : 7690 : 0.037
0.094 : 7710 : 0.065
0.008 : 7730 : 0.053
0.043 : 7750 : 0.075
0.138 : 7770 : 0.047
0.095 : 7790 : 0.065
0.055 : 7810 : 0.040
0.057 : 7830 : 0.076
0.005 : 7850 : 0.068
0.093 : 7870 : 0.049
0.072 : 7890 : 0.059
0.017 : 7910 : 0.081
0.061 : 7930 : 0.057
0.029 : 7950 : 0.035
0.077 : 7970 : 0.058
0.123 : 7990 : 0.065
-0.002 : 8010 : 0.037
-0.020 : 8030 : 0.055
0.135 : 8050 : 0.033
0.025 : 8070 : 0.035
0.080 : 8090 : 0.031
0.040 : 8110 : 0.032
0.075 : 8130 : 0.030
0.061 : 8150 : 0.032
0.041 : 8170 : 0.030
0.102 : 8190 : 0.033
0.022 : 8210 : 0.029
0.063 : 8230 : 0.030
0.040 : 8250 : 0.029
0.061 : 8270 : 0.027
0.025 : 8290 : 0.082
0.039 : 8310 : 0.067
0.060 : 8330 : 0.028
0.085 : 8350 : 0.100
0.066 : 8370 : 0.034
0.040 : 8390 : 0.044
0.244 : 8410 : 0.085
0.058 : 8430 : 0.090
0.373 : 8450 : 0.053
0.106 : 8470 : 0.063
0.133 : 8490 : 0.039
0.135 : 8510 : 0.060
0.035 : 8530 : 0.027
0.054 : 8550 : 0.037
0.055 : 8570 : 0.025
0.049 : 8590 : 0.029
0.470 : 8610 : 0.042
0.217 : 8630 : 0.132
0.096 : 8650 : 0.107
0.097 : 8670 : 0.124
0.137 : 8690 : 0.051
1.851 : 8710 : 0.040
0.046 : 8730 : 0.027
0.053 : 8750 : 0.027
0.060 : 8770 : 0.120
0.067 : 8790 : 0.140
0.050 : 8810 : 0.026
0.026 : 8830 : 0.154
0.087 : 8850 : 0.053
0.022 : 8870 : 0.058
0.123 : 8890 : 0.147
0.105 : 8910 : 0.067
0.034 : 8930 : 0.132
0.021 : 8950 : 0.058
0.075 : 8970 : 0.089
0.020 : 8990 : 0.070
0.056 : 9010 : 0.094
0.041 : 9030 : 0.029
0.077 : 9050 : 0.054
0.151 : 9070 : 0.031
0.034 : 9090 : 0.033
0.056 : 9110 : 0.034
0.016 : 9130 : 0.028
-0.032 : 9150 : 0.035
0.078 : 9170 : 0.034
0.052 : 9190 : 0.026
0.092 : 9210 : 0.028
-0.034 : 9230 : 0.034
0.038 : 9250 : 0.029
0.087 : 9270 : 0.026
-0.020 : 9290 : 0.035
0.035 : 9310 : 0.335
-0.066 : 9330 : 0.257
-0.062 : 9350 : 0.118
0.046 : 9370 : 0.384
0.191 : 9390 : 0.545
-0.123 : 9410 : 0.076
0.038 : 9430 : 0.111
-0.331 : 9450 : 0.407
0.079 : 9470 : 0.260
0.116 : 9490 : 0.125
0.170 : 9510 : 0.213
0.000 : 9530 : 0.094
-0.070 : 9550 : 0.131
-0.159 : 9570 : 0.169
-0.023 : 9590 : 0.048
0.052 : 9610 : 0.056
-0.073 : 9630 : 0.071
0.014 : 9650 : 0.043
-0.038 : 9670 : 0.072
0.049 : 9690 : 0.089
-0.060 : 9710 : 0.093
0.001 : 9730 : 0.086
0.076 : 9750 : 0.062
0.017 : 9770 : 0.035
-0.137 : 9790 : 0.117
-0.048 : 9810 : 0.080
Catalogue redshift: 0.738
